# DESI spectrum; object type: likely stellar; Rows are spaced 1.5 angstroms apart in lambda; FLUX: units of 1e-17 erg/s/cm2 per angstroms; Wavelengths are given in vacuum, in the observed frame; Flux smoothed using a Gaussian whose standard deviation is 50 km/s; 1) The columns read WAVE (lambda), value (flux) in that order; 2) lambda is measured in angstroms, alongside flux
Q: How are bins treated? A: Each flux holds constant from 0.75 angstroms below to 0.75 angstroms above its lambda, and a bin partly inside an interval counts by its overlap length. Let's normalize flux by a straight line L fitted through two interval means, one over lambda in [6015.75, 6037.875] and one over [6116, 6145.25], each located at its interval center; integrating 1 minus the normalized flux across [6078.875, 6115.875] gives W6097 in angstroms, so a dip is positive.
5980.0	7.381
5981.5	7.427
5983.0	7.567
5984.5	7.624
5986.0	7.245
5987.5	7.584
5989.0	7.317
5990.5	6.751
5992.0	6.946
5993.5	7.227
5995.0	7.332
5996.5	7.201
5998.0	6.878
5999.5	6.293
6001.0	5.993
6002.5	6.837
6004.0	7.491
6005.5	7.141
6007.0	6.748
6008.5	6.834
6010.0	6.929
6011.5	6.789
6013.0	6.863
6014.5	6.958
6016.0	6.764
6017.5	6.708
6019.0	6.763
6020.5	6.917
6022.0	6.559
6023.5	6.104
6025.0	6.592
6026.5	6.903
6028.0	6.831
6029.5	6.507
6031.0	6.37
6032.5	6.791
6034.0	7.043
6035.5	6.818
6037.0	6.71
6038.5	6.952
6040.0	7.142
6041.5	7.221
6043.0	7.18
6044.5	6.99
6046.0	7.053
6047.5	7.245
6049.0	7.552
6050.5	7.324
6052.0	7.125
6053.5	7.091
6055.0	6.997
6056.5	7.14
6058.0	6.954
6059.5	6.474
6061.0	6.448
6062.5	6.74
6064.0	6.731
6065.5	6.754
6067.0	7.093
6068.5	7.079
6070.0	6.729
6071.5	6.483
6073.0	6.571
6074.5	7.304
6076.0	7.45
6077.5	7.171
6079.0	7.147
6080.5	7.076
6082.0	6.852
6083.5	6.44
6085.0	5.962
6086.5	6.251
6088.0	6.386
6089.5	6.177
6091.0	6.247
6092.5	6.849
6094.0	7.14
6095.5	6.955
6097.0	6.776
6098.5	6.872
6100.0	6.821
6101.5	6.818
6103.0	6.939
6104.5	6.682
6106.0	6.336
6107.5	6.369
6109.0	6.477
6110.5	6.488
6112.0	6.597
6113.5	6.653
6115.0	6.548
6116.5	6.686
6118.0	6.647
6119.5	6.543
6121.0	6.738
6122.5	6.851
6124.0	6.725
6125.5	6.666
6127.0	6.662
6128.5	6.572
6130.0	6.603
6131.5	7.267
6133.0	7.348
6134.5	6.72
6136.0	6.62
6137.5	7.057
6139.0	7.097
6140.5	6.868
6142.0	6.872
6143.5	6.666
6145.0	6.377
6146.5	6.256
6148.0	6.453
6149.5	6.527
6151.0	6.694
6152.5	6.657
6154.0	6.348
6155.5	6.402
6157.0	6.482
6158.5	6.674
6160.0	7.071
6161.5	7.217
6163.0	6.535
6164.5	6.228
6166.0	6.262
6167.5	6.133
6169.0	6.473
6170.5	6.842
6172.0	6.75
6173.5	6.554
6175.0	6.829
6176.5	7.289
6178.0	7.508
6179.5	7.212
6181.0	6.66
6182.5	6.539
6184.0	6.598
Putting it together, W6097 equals 0.7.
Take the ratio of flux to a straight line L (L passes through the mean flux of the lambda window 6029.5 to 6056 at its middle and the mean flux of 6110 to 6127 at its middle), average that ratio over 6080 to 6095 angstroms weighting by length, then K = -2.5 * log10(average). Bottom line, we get 0.04 mag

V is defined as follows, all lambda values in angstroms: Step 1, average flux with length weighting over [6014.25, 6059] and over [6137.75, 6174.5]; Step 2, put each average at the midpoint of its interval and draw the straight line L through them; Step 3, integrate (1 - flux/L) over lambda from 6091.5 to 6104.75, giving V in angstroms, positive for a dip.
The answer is -0.2 angstroms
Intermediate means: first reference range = 6.91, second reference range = 6.61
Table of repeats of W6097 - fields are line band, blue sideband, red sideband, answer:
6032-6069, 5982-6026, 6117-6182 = -0.7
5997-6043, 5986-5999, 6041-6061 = 2.1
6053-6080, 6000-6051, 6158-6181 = -0.3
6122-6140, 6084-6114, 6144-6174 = -0.8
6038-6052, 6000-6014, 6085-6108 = -0.9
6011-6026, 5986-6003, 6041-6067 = 0.6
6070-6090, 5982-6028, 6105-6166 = 0.2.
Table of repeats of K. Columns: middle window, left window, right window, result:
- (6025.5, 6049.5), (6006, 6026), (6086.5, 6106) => -0.04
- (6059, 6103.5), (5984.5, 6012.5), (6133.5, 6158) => 0.01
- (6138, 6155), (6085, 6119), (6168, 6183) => 0.02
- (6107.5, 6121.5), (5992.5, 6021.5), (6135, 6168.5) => 0.02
